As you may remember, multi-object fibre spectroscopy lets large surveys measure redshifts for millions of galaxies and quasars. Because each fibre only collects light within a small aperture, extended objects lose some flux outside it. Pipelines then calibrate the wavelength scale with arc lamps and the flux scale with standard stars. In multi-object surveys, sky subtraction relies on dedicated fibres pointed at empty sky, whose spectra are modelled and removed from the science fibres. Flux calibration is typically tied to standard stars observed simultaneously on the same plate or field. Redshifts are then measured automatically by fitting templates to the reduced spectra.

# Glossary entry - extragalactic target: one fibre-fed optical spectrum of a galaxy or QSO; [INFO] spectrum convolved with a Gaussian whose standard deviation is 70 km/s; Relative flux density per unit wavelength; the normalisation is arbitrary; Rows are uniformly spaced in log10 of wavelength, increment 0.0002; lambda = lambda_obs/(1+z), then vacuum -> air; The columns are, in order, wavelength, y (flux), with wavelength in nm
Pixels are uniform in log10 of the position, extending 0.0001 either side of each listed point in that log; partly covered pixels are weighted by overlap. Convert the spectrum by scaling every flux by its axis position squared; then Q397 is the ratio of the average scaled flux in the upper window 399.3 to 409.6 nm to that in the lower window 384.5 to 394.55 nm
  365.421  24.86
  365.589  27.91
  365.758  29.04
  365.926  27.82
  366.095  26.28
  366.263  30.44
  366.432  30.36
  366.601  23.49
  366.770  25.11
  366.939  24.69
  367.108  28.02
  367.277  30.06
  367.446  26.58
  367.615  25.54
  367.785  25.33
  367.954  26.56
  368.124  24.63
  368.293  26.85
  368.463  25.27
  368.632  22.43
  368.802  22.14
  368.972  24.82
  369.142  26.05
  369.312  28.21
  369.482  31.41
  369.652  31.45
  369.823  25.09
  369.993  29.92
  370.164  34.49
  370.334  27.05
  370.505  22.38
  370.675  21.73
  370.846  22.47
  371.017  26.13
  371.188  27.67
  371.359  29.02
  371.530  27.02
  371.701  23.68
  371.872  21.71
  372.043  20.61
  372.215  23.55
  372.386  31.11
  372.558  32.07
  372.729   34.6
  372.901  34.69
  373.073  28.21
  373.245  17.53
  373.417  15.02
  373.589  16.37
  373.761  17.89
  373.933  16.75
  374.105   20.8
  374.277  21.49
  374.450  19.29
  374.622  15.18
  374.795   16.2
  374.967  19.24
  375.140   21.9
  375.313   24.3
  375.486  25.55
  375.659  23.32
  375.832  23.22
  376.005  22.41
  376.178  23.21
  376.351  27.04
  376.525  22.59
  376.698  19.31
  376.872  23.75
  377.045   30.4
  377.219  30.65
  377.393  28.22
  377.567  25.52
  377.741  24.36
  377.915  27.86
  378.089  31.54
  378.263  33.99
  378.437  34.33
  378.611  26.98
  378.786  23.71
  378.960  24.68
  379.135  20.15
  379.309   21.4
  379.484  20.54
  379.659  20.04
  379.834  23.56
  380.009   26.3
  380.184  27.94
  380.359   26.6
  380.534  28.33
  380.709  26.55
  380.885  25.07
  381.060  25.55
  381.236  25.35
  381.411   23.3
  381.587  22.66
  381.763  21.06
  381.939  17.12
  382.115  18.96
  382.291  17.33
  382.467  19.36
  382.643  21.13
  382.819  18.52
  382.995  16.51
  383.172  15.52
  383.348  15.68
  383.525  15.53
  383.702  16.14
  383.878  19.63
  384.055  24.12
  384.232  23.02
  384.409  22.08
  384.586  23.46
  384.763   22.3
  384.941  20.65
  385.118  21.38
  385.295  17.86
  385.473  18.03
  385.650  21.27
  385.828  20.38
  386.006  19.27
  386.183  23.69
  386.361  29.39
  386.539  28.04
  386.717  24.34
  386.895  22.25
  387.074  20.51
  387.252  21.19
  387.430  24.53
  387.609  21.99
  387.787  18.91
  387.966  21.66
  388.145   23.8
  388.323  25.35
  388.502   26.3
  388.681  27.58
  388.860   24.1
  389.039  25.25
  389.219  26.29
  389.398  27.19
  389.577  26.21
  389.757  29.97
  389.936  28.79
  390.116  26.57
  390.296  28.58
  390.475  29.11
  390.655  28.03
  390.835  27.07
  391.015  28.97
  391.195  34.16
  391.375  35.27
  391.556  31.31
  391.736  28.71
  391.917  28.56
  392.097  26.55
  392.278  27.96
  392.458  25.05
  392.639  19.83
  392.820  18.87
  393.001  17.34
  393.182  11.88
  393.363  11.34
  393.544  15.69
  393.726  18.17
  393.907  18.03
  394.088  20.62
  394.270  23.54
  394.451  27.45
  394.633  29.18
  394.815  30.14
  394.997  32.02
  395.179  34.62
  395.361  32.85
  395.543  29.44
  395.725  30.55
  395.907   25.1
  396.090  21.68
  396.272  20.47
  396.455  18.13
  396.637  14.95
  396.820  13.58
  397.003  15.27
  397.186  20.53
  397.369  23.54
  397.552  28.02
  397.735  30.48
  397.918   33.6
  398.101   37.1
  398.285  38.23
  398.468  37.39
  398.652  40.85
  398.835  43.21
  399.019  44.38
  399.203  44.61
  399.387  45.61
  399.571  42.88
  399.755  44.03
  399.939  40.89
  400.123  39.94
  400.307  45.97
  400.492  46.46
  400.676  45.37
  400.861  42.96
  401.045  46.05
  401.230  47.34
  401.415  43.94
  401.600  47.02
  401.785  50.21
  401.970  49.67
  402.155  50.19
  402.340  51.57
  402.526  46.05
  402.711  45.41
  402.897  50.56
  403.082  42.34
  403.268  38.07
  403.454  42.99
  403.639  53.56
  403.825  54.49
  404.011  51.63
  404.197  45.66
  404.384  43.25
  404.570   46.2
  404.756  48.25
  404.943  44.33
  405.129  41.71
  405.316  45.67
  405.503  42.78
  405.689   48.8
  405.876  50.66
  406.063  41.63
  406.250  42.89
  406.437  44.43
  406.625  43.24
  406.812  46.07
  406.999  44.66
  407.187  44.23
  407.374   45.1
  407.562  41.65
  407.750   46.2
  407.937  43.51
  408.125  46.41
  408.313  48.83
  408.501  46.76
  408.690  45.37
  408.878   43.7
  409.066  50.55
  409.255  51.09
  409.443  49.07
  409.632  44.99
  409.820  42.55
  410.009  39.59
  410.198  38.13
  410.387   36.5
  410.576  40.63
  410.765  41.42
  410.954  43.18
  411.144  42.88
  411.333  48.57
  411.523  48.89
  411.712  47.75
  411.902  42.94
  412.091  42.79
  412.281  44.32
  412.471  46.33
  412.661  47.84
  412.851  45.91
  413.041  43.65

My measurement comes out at 2.1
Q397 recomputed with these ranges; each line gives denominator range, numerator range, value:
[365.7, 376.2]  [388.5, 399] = 1.20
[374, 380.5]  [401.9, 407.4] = 2.19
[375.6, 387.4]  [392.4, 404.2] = 1.65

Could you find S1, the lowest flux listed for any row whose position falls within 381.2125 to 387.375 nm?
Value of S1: 15.52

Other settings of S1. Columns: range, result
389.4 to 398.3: 11.34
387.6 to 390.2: 18.91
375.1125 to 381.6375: 19.31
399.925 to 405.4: 38.07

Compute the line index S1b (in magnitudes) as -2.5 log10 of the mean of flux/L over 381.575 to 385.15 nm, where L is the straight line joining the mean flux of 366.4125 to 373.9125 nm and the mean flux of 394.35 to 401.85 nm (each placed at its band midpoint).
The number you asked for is 0.47 mag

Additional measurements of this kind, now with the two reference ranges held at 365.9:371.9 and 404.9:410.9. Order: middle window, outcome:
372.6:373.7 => 0.157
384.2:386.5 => 0.482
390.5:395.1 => 0.451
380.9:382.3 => 0.426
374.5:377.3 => 0.281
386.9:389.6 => 0.425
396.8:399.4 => 0.201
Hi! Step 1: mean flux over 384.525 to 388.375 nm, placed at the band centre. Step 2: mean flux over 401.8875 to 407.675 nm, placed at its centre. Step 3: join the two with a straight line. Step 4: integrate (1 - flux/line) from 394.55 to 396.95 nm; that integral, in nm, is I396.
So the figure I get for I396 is 0.61 nm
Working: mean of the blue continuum 22.2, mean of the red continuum 46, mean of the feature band 25.4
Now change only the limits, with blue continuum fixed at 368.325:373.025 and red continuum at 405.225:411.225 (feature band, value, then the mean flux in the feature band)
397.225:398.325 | 0.239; 31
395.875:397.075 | 0.640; 18.2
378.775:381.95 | 0.769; 23.8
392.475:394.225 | 0.939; 17.4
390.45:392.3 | 0.349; 29.7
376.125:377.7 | 0.222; 25.6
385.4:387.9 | 0.869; 22.4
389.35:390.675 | 0.290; 28.1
